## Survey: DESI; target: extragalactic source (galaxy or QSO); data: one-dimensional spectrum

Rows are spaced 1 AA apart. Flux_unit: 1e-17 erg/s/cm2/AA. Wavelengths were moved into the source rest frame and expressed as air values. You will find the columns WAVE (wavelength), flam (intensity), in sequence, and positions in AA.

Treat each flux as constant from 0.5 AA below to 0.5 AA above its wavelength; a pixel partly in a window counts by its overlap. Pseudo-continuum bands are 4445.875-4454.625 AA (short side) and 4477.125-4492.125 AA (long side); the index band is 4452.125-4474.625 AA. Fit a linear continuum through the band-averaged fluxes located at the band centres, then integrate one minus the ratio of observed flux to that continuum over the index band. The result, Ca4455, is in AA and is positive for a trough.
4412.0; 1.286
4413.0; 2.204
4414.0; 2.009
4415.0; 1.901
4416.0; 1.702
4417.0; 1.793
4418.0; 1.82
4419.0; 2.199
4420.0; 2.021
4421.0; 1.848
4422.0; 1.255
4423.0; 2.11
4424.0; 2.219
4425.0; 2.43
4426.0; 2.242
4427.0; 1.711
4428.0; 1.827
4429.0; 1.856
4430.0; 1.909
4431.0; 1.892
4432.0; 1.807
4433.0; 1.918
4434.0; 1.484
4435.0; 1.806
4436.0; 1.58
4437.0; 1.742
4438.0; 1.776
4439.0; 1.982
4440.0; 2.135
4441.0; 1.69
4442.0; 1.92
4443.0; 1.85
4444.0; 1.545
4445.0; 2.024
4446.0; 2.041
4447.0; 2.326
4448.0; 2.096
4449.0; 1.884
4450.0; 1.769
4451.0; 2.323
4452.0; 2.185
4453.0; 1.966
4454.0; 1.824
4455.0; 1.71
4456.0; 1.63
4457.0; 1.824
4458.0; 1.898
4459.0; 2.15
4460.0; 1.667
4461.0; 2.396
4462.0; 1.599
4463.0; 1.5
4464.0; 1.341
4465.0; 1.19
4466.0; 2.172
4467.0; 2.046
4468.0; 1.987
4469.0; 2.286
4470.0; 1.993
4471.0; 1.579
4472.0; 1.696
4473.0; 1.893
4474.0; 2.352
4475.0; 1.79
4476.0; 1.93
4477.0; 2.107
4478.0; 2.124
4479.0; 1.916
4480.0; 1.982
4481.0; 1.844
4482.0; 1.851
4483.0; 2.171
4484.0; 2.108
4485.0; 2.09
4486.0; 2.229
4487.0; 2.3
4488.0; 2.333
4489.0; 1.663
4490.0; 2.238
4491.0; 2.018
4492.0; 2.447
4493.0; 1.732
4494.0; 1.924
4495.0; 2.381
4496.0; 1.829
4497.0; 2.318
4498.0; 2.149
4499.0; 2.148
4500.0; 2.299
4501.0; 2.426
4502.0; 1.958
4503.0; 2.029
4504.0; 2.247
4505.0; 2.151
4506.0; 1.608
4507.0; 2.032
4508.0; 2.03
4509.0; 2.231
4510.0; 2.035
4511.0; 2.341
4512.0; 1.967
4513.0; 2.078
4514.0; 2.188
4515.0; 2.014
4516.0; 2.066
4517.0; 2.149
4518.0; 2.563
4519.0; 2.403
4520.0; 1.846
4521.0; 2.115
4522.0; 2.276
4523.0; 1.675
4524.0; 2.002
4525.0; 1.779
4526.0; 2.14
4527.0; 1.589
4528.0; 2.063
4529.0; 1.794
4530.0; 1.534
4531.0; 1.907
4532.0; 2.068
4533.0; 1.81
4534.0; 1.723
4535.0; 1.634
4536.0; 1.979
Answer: 2.2 AA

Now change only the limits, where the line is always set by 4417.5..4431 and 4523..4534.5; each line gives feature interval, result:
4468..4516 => -4.6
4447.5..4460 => 0.0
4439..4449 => -0.1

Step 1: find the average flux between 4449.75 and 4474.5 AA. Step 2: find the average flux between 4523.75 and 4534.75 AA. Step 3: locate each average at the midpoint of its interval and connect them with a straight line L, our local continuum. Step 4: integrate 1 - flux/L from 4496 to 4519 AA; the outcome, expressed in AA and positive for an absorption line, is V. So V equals -3.5 AA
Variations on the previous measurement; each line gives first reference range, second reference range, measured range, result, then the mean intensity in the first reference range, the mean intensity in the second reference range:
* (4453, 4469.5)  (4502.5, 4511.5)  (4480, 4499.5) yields -1.0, 1.83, 2.08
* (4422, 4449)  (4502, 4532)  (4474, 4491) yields -0.6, 1.91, 2.03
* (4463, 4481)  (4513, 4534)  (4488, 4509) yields -1.6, 1.89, 1.99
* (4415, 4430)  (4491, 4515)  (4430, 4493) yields 2.8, 1.93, 2.11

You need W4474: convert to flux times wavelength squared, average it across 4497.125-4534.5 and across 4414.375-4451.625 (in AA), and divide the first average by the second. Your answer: 1.11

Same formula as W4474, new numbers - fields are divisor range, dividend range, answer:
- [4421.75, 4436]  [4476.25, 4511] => 1.14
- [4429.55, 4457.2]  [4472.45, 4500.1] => 1.12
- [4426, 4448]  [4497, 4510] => 1.17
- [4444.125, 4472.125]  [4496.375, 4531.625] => 1.12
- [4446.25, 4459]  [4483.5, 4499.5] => 1.10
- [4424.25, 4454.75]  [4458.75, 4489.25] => 1.03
